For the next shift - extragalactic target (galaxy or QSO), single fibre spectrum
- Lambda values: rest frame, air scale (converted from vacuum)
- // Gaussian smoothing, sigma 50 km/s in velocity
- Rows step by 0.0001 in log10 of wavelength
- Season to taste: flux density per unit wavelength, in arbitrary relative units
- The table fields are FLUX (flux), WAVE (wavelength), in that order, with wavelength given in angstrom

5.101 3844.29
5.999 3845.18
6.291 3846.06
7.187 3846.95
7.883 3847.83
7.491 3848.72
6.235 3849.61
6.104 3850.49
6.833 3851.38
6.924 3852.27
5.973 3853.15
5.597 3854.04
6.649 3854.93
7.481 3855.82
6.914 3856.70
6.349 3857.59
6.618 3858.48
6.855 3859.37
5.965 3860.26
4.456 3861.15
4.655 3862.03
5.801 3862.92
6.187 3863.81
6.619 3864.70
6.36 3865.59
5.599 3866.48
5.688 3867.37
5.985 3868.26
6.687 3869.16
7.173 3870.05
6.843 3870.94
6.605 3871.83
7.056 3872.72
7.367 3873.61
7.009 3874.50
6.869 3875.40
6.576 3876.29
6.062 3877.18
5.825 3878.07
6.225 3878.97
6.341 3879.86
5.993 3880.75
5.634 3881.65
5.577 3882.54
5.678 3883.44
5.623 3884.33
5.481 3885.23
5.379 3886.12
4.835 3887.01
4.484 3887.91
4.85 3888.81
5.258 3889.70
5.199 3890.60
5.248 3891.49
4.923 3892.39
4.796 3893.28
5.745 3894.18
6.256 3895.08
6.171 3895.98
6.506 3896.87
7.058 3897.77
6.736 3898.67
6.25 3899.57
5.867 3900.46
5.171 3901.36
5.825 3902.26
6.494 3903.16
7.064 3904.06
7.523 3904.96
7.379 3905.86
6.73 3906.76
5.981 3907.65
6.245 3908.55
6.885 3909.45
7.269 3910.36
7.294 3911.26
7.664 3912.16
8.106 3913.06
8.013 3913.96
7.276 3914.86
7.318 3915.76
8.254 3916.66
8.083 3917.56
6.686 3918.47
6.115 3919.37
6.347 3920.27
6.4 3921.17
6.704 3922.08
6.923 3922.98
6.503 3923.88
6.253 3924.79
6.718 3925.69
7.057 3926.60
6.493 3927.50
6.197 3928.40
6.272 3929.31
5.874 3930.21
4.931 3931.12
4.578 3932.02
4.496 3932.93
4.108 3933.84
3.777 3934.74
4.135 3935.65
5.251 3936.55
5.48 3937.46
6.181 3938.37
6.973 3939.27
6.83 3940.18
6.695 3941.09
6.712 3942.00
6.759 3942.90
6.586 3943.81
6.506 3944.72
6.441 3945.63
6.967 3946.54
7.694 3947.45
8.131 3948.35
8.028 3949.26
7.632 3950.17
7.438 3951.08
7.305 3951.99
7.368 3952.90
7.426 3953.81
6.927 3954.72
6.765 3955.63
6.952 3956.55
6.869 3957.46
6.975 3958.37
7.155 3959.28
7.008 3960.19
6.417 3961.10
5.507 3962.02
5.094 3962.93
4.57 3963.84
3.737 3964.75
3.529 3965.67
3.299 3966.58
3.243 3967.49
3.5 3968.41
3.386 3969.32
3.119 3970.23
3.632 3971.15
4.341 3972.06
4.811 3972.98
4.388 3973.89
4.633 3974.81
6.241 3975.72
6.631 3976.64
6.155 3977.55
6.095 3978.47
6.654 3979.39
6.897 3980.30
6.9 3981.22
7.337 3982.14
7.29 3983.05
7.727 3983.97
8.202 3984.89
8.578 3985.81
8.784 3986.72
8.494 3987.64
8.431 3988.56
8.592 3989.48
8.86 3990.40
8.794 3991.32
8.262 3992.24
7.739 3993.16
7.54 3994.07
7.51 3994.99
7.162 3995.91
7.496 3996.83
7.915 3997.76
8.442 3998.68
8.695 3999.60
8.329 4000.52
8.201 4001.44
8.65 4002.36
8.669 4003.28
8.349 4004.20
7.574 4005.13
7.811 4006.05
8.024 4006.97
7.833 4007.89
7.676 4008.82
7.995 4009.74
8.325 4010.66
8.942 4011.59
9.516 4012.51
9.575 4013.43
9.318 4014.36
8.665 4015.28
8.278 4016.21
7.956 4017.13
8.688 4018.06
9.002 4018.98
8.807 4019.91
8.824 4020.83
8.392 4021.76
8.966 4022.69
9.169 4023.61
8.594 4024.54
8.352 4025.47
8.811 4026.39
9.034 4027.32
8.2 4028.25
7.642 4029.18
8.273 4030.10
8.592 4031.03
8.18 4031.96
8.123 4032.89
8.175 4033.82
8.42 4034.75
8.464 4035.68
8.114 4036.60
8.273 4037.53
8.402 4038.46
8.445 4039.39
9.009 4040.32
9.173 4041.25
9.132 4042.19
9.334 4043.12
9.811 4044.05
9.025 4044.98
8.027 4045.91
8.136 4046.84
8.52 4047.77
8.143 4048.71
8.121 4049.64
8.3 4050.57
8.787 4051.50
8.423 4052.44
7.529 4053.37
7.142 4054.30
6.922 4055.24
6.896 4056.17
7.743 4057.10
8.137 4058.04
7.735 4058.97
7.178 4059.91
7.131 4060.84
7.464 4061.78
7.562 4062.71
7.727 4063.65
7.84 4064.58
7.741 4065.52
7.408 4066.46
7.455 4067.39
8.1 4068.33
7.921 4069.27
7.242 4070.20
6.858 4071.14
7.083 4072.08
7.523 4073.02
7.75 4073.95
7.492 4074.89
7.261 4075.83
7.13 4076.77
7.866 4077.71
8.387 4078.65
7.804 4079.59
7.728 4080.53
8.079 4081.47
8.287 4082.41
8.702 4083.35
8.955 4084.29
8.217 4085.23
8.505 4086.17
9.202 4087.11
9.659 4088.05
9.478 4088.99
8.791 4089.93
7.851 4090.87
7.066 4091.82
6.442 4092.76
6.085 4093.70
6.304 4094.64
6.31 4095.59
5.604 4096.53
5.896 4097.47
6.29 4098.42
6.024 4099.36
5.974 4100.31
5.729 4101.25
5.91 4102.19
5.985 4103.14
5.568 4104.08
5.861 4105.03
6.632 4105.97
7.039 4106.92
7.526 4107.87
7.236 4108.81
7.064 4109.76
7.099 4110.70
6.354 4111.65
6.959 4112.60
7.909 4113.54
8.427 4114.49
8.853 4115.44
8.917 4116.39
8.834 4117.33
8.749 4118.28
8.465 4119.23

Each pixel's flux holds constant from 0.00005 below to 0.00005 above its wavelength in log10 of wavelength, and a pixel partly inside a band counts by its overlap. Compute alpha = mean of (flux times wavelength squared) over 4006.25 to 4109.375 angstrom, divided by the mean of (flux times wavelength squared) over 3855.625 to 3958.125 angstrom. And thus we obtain 1.34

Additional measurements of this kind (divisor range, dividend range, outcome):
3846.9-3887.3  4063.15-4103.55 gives 1.32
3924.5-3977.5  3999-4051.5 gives 1.52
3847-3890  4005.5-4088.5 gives 1.45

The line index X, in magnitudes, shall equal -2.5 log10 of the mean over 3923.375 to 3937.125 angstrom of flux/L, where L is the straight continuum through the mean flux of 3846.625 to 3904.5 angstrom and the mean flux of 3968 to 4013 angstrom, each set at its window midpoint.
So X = 0.21 mag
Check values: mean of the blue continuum 6.14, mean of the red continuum 7.26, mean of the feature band 5.51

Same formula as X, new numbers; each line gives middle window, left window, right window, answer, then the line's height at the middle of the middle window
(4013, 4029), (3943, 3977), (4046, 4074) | -0.243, 6.97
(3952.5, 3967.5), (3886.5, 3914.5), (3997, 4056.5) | 0.228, 7.28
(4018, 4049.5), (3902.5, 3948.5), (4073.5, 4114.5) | -0.222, 7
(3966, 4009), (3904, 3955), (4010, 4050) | 0.130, 7.79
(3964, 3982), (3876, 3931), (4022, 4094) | 0.421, 7.12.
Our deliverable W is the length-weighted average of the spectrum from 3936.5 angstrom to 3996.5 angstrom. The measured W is 6.51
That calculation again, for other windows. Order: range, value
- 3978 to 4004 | 7.94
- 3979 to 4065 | 8.23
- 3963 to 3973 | 3.75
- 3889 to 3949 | 6.37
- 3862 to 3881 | 6.38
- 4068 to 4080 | 7.56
